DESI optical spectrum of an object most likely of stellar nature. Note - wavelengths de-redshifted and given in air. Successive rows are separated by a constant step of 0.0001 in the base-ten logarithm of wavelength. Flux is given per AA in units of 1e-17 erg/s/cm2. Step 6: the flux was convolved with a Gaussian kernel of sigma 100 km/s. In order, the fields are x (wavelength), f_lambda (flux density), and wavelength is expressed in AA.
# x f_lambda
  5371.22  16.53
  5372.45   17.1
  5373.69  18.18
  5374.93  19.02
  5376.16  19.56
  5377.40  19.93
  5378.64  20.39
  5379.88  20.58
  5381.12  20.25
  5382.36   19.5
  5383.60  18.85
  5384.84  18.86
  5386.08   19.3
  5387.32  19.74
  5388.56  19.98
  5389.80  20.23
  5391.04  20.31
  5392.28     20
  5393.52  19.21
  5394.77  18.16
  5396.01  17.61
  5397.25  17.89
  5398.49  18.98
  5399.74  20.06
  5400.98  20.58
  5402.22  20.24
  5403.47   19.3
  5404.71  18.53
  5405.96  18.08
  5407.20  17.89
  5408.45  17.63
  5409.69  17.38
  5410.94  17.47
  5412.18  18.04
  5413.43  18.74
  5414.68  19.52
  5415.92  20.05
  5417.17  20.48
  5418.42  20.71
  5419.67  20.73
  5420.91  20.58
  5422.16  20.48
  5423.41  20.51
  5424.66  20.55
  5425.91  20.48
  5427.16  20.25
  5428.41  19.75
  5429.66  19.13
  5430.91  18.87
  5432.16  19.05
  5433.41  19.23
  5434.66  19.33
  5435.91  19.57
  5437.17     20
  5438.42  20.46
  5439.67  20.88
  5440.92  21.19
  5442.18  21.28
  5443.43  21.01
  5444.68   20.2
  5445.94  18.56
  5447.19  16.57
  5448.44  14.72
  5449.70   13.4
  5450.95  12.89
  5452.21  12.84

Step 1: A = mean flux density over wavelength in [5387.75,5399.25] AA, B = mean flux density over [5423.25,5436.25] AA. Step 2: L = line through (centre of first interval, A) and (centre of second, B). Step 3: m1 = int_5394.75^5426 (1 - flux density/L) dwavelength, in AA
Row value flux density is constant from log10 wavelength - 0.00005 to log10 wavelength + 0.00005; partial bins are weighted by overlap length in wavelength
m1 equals 0.2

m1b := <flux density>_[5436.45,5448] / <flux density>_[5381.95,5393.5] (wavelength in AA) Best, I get 1.0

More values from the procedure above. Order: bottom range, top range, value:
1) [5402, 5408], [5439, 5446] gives 1.11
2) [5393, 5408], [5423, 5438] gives 1.05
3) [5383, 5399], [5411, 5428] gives 1.04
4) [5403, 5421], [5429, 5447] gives 1.05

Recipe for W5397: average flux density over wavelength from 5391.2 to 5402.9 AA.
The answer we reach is 19.2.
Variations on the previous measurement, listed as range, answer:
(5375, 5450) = 19.4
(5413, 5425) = 20.3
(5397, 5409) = 19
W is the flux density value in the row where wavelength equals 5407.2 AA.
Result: 17.89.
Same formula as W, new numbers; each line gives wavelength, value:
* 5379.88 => 20.58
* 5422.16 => 20.48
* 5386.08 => 19.3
